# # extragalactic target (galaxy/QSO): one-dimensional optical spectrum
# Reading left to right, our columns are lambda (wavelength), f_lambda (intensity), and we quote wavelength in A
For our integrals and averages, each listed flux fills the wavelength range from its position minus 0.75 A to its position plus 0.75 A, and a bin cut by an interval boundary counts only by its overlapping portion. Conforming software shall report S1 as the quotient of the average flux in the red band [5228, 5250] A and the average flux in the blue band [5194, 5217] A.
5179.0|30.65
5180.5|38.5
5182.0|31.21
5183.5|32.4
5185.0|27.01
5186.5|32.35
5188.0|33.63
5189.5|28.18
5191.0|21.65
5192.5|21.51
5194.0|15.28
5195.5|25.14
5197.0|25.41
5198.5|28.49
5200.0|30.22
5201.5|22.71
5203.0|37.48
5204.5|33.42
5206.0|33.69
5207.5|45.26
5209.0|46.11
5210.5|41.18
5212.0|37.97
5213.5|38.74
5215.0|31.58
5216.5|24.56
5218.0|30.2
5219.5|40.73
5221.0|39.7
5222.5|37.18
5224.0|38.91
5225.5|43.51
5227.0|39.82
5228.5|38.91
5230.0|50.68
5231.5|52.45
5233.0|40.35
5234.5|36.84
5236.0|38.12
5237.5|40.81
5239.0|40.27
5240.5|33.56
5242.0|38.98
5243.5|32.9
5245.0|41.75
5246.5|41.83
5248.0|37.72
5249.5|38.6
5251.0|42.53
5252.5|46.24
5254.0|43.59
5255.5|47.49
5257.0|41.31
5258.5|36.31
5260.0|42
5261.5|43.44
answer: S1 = 1.22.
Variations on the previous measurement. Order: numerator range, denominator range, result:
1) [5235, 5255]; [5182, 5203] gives 1.47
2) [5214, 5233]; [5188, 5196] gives 1.68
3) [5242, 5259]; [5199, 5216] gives 1.14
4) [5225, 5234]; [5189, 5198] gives 1.93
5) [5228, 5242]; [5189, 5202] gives 1.70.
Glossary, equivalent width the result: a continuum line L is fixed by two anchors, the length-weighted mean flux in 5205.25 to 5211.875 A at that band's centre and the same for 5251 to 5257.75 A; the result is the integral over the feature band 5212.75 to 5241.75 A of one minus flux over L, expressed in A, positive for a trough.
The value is 2.6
